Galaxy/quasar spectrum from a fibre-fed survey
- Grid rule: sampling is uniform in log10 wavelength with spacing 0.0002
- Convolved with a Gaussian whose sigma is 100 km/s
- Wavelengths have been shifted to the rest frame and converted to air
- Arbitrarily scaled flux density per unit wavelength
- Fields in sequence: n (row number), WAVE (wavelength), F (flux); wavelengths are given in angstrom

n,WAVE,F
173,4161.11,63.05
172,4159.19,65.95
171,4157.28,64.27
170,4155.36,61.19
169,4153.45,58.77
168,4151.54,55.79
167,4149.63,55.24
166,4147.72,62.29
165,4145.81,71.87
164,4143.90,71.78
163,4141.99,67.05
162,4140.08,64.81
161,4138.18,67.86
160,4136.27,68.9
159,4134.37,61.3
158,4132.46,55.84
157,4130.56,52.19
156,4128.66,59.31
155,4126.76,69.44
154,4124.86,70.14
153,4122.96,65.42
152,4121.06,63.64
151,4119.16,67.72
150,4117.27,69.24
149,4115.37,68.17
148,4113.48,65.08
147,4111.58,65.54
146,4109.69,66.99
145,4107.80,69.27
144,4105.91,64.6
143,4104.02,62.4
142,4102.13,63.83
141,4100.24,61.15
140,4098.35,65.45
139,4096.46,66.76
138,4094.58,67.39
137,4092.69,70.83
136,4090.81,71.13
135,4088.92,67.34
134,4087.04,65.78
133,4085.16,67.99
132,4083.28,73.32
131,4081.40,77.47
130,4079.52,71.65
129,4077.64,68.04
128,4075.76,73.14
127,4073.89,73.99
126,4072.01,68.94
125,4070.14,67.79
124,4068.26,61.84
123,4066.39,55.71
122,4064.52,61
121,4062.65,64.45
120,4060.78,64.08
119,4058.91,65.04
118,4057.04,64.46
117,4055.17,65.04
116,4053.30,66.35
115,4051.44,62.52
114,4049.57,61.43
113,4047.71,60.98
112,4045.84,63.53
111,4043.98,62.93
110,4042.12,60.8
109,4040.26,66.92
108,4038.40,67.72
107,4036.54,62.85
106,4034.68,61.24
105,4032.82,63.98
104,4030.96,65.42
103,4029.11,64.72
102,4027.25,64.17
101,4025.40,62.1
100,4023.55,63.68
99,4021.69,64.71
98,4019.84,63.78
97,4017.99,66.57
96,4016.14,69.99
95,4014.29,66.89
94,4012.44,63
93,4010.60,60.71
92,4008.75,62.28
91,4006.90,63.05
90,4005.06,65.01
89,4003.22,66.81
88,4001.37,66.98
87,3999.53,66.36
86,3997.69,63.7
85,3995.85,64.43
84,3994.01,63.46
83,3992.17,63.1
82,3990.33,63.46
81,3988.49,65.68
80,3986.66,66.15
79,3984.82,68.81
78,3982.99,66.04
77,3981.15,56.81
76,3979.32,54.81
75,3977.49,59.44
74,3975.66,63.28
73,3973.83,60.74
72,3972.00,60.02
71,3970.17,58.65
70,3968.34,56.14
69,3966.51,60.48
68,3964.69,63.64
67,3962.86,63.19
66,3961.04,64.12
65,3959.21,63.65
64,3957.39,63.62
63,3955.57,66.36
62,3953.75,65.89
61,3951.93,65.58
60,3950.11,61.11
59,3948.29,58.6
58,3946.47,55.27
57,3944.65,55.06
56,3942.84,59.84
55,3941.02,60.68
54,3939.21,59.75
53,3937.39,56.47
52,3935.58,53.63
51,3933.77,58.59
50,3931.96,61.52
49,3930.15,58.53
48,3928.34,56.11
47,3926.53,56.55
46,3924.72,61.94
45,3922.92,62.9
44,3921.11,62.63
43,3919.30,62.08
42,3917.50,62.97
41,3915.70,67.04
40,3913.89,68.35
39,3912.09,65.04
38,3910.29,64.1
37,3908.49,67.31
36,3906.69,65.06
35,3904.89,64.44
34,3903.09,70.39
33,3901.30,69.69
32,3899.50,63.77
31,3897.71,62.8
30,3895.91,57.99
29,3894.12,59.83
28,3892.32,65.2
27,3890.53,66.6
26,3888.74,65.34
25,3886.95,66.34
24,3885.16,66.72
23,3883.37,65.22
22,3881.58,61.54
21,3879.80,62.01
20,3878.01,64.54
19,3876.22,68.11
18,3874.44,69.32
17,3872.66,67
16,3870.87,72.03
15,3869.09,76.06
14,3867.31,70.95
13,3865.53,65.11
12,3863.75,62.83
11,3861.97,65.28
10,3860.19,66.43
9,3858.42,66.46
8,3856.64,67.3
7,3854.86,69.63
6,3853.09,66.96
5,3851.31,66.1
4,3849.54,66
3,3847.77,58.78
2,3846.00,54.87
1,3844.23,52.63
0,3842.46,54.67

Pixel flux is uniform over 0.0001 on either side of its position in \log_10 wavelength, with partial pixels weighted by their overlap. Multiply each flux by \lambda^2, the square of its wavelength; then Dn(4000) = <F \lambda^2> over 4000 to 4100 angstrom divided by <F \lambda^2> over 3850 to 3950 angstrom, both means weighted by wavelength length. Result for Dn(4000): 1.1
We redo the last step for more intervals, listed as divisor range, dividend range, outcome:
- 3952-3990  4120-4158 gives 1.10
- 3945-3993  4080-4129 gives 1.16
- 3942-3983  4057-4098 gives 1.18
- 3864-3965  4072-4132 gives 1.16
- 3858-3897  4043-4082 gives 1.09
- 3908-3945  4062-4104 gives 1.19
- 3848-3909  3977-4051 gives 1.04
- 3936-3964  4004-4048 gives 1.09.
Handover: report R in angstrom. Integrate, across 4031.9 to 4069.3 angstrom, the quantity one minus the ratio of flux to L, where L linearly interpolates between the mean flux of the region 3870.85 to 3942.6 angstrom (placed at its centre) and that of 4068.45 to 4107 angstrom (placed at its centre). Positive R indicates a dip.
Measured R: 2.3 angstrom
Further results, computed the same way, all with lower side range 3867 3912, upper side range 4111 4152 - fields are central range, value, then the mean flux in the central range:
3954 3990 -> 1.8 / 62.3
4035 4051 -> 0.4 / 63.3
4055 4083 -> -0.9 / 67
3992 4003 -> 0.1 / 64.9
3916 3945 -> 2.7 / 59.6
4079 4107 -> -1.3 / 67.7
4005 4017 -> 0.2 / 64.4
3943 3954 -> 1.0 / 59.9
